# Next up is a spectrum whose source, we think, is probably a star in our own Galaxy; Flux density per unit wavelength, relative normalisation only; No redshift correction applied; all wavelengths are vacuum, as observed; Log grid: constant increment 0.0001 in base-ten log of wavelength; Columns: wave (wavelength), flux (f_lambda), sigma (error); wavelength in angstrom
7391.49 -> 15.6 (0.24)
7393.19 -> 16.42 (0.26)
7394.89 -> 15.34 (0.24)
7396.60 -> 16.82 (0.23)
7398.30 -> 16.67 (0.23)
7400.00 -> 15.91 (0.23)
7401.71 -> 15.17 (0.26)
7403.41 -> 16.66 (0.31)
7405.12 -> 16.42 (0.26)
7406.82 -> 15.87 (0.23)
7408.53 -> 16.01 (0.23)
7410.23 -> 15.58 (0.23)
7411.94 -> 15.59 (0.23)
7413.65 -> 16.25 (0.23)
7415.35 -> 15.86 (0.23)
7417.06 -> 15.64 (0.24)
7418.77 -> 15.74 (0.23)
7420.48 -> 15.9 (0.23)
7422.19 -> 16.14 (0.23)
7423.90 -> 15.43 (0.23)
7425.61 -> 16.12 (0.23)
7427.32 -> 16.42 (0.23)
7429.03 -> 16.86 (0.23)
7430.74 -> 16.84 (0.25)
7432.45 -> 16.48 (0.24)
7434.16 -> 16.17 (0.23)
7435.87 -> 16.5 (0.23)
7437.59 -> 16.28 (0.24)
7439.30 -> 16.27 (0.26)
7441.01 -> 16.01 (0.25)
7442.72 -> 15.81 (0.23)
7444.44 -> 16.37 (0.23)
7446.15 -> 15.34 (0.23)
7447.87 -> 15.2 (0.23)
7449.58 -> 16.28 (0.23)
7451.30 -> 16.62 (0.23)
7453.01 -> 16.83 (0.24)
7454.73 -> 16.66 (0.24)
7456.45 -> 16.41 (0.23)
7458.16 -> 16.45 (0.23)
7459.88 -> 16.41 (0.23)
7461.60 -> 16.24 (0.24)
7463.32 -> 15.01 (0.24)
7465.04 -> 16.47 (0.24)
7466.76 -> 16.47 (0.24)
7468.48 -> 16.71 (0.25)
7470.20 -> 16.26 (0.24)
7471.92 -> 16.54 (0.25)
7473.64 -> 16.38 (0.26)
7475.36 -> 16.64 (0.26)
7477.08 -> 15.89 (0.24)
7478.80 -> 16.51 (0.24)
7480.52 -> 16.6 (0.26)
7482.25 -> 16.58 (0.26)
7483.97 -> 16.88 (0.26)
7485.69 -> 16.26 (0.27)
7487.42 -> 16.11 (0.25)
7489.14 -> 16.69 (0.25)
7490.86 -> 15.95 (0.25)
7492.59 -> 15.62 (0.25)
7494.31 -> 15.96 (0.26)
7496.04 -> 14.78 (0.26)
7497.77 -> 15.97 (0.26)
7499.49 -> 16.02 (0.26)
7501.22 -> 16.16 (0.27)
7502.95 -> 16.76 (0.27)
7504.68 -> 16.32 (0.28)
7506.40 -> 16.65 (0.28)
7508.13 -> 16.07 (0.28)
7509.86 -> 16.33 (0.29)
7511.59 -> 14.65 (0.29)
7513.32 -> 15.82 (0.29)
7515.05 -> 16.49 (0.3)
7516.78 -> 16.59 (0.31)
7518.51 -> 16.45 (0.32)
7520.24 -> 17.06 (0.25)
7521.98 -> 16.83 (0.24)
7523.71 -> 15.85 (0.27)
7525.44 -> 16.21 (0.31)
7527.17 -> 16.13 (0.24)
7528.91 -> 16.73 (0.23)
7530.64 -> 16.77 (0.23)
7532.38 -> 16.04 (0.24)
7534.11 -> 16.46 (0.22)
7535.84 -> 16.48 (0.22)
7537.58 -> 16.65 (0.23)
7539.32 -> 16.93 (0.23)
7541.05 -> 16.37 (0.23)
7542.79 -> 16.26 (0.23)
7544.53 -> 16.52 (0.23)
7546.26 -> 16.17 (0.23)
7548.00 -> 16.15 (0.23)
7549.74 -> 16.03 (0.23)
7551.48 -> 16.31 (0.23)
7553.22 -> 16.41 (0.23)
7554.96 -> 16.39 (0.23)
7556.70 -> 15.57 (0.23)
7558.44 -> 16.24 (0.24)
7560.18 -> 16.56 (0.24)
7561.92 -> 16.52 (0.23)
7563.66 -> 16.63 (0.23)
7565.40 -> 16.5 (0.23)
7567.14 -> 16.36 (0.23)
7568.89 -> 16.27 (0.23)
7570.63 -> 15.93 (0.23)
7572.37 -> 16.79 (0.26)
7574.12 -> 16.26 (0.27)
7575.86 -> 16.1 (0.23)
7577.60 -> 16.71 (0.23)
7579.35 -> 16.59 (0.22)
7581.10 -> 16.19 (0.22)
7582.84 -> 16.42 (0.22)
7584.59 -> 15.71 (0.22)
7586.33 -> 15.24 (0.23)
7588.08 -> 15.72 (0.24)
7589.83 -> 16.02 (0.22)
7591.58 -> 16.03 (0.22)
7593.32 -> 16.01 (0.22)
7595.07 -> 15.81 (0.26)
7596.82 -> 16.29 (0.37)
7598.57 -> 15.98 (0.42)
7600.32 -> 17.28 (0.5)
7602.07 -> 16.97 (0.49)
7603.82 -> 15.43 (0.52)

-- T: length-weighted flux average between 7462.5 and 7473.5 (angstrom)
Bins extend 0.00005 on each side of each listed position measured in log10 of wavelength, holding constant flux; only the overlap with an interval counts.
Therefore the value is 16.3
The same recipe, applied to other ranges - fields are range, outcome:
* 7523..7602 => 16.3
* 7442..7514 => 16.2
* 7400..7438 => 16.1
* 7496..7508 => 16.2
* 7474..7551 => 16.3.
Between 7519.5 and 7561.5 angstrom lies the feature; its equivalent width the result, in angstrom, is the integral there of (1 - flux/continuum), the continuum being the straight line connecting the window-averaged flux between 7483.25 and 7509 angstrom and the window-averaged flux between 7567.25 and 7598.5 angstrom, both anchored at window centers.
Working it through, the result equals -0.6 angstrom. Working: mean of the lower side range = 16.1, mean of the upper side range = 16.1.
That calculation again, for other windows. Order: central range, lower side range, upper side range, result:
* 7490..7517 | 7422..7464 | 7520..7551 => 0.6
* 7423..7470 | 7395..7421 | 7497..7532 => -0.4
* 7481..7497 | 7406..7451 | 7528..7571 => 0.1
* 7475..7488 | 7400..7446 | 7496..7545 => -0.2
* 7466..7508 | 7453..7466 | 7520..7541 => 0.2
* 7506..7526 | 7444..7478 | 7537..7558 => 0.1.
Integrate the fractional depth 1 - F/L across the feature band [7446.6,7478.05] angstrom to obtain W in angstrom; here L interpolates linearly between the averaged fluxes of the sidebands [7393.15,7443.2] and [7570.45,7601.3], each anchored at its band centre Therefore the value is -0.3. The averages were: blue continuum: 16.1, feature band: 16.3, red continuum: 16.2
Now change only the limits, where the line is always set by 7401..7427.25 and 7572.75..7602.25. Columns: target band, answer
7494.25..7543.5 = -0.60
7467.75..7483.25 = -0.44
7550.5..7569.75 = -0.23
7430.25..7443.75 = -0.28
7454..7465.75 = -0.18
